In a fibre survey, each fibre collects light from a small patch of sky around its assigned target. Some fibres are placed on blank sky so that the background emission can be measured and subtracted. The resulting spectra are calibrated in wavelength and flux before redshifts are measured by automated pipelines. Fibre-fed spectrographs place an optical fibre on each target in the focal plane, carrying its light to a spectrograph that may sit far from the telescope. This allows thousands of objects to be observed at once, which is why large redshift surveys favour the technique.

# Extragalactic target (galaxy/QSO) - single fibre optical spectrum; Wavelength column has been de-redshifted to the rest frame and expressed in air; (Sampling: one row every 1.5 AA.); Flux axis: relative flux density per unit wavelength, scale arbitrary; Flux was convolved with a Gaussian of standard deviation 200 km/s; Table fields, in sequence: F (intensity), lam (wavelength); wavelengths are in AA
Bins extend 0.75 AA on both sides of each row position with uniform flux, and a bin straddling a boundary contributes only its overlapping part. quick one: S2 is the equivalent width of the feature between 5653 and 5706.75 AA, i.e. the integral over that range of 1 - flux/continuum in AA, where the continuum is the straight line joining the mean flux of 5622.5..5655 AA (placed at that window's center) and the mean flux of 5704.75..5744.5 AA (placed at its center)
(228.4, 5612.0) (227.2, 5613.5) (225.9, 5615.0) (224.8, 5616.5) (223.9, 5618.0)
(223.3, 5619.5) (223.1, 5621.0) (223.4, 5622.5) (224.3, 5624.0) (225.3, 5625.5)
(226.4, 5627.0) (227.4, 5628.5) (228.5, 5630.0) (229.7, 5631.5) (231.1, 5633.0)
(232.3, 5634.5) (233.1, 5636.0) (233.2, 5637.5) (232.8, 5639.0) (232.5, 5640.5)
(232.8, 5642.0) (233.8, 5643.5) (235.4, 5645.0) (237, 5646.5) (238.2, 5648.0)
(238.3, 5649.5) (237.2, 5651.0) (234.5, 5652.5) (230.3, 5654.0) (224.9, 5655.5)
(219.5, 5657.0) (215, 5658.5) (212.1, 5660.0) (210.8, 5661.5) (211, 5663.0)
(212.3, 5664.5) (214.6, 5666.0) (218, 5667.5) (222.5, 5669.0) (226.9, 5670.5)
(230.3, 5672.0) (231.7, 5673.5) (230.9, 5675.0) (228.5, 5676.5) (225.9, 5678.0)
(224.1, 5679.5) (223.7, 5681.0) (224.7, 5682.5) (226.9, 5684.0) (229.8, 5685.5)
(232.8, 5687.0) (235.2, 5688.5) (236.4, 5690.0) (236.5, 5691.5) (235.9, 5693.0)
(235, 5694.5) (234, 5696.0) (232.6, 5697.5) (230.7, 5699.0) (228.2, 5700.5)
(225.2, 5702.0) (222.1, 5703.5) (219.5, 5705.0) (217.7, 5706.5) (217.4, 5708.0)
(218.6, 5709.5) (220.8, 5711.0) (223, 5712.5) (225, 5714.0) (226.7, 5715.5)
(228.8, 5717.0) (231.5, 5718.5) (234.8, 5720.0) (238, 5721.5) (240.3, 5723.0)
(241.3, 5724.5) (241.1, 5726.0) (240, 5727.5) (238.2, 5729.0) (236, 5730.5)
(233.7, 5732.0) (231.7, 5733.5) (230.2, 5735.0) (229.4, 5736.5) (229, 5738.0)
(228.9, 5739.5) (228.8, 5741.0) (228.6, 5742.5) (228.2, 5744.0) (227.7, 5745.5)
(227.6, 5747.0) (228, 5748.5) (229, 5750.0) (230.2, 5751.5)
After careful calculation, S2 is 1.3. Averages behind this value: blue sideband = 232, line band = 226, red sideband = 230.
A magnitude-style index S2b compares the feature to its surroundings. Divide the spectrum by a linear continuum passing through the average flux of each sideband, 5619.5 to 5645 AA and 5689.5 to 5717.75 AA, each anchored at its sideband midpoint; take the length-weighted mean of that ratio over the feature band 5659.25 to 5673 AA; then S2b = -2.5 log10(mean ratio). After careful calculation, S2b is 0.05 mag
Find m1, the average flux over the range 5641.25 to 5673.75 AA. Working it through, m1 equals 226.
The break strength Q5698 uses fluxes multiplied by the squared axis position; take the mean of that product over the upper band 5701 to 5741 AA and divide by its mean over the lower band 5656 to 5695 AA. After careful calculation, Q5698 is 1.04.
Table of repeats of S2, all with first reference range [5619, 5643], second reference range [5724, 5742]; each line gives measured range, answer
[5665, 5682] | 0.4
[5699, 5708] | 0.4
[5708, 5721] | 0.4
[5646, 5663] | 0.3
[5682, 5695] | -0.1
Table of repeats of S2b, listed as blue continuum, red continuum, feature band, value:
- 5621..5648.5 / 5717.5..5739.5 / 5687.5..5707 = 0.02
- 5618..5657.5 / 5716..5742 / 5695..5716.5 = 0.04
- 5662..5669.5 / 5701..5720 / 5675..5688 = -0.04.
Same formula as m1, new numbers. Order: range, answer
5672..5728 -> 230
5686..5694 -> 235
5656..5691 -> 224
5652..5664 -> 219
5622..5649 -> 231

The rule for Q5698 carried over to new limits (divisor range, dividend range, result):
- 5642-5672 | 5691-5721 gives 1.03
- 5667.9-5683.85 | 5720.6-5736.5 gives 1.06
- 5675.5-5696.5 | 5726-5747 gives 1.02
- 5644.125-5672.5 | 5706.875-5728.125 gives 1.05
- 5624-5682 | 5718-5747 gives 1.06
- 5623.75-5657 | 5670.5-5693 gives 1.01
